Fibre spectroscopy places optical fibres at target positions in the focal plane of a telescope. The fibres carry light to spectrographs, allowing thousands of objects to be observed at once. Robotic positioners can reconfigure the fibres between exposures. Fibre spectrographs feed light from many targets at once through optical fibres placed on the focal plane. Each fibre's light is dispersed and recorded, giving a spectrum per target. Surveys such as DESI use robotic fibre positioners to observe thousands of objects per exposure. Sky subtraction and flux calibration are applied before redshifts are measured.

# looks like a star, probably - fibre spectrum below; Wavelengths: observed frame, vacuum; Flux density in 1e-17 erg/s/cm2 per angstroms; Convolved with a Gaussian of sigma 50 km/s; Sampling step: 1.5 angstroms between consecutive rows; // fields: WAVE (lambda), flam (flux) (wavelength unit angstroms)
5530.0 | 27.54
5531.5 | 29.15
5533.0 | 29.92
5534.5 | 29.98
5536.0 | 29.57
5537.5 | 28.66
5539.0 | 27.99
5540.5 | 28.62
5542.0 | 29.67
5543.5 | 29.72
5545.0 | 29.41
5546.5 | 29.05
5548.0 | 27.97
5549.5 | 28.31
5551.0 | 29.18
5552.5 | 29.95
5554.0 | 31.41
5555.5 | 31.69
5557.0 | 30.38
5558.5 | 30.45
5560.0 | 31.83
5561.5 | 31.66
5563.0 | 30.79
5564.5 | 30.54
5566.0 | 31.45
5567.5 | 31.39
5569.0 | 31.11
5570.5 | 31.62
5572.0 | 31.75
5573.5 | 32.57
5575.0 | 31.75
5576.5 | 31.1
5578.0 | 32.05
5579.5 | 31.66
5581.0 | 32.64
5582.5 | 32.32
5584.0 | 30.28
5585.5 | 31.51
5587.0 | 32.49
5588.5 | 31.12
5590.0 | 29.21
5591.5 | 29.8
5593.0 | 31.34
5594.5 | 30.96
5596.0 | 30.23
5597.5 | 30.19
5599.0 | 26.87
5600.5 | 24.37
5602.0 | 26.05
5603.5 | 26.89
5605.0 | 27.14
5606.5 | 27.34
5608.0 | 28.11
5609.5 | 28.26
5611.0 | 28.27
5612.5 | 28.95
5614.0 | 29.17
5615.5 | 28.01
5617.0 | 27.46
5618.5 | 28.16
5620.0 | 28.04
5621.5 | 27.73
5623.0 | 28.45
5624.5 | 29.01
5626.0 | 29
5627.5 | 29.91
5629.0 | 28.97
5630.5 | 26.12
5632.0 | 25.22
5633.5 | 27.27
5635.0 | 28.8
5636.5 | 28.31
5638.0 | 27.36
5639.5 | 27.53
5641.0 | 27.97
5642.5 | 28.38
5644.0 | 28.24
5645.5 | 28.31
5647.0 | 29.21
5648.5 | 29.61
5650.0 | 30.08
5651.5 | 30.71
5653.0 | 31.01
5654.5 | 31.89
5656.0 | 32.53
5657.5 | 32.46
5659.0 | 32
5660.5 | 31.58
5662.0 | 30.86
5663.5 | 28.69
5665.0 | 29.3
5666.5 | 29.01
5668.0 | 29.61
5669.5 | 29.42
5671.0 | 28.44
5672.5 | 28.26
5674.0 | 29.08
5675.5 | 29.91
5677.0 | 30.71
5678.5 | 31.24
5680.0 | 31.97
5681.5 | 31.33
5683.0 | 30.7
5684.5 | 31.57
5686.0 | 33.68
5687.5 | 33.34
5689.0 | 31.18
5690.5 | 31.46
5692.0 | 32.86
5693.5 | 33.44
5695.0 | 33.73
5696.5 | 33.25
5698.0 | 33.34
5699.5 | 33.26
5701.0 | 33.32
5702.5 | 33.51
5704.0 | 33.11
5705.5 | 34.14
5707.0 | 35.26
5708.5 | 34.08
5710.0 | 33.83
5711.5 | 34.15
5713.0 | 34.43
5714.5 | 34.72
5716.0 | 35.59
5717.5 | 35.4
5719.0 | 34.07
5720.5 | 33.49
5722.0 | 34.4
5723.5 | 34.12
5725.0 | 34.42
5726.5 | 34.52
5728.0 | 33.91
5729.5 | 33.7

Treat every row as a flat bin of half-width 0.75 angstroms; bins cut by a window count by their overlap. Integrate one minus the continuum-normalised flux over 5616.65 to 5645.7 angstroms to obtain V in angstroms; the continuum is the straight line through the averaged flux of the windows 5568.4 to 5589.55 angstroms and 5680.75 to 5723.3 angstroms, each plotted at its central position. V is 4.0 angstroms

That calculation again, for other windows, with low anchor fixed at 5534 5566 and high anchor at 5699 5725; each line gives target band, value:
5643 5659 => 1.04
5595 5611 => 1.87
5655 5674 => 1.59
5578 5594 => -0.22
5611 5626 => 1.58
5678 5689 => 0.49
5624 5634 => 1.27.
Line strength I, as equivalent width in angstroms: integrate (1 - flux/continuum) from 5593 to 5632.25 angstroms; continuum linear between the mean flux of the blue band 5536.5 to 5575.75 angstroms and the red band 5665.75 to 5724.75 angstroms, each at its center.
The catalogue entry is 3.9 angstroms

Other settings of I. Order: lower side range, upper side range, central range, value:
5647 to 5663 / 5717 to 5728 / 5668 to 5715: 0.82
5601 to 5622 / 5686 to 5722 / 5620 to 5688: 1.95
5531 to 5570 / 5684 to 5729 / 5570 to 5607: 0.91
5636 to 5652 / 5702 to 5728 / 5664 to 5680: 0.67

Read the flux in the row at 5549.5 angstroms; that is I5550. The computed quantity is 28.31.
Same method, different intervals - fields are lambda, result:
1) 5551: 29.18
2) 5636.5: 28.31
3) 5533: 29.92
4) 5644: 28.24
